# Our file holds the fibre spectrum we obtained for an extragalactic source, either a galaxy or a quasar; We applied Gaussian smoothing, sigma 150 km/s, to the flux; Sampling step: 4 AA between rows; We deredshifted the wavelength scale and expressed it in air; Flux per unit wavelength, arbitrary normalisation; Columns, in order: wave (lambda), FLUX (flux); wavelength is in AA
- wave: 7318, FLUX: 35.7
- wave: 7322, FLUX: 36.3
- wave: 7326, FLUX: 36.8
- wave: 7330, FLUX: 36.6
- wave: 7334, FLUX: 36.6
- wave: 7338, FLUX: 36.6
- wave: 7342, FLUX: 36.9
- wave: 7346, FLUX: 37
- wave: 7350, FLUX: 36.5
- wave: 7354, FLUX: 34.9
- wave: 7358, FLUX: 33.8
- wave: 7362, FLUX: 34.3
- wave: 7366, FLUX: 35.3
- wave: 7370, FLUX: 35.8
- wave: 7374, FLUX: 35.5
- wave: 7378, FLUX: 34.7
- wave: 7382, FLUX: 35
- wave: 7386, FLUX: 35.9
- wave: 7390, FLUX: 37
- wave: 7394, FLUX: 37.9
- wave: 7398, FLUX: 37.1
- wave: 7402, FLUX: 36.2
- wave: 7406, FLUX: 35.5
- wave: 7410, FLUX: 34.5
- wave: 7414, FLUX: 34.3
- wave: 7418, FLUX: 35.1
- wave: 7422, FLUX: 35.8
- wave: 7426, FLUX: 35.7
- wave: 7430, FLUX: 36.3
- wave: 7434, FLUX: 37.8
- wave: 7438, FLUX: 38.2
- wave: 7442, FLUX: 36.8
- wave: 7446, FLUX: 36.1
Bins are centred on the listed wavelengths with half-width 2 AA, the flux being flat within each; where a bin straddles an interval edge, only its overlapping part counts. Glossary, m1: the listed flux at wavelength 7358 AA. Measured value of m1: 33.8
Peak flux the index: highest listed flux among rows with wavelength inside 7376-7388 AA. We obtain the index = 35.9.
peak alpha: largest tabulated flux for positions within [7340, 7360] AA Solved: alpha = 37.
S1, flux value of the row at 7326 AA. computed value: 36.8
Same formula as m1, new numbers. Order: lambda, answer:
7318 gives 35.7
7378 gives 34.7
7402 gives 36.2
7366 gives 35.3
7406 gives 35.5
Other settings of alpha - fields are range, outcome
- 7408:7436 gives 37.8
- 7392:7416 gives 37.9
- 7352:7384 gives 35.8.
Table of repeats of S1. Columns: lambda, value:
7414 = 34.3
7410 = 34.5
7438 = 38.2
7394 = 37.9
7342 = 36.9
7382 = 35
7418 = 35.1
